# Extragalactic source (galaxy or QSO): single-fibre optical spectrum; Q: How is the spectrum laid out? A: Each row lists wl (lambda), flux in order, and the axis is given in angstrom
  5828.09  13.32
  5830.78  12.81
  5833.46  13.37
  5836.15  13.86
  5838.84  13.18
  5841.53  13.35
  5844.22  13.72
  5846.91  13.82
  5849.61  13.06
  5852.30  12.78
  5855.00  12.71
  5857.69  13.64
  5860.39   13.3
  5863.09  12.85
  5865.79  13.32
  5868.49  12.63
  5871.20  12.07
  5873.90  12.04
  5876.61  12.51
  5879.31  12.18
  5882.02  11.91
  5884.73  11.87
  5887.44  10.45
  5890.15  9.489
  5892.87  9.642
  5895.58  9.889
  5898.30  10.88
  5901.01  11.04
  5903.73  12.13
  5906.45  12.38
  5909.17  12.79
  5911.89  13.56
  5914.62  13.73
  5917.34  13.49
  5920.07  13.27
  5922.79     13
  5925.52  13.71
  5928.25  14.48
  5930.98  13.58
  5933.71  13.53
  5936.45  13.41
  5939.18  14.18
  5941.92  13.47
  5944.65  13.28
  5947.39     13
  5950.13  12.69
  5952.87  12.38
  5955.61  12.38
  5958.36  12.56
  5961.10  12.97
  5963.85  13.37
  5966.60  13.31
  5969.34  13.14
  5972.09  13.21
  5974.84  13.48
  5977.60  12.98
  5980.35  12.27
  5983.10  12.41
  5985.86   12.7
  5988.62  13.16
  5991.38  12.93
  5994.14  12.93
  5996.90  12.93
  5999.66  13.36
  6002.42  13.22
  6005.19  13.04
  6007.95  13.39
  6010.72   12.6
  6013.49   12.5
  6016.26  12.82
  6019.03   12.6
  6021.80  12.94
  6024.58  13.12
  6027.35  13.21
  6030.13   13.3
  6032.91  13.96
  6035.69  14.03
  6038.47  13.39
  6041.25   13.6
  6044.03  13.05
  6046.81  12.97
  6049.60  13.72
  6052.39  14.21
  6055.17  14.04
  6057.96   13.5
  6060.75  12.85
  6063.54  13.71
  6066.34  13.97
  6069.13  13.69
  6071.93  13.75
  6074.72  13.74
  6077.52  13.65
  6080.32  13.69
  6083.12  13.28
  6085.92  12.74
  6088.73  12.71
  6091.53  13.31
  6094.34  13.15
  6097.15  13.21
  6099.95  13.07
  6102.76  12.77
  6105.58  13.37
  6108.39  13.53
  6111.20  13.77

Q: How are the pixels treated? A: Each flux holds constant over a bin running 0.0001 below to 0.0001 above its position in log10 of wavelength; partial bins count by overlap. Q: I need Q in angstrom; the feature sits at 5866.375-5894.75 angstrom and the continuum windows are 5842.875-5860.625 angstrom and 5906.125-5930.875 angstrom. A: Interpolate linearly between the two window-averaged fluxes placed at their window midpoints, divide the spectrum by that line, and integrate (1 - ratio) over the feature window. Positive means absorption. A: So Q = 3.9 angstrom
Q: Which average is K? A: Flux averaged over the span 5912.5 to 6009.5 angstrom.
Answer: 13.2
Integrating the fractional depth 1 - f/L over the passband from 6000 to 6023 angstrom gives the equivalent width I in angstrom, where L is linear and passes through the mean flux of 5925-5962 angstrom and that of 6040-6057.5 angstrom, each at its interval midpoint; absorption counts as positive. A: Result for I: 1.0 angstrom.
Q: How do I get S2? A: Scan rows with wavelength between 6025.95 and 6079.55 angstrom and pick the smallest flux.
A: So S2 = 12.85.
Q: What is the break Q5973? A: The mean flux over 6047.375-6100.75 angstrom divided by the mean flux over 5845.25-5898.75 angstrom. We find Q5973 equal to 1.1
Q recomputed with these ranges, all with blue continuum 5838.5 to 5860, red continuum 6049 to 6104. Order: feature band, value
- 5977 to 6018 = 1.6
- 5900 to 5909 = 0.9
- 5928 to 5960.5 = 0.4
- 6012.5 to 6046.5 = 0.5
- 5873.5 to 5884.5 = 1.0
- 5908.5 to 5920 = -0.1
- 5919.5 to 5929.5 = -0.2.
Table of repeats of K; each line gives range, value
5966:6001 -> 13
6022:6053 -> 13.5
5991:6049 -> 13.2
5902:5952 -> 13.3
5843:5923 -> 12.3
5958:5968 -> 13.1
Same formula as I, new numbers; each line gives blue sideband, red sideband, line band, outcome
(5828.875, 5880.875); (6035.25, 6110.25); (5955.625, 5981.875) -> 0.5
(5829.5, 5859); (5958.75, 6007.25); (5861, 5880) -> 1.0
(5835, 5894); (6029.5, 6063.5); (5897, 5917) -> 0.5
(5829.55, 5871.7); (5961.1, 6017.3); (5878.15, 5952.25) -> 3.4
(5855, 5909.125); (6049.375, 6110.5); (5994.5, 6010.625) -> -0.4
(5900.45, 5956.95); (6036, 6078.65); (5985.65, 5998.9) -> 0.4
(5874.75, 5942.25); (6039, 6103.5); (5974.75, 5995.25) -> 0.1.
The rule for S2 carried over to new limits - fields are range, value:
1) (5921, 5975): 12.38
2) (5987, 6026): 12.5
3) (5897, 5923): 10.88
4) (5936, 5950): 13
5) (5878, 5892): 9.489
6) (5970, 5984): 12.27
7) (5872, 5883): 11.91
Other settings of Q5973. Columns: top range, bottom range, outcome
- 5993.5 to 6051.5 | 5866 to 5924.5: 1.10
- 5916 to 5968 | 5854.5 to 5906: 1.12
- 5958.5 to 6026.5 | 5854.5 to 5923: 1.07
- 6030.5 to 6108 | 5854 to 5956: 1.07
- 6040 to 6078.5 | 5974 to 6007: 1.05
